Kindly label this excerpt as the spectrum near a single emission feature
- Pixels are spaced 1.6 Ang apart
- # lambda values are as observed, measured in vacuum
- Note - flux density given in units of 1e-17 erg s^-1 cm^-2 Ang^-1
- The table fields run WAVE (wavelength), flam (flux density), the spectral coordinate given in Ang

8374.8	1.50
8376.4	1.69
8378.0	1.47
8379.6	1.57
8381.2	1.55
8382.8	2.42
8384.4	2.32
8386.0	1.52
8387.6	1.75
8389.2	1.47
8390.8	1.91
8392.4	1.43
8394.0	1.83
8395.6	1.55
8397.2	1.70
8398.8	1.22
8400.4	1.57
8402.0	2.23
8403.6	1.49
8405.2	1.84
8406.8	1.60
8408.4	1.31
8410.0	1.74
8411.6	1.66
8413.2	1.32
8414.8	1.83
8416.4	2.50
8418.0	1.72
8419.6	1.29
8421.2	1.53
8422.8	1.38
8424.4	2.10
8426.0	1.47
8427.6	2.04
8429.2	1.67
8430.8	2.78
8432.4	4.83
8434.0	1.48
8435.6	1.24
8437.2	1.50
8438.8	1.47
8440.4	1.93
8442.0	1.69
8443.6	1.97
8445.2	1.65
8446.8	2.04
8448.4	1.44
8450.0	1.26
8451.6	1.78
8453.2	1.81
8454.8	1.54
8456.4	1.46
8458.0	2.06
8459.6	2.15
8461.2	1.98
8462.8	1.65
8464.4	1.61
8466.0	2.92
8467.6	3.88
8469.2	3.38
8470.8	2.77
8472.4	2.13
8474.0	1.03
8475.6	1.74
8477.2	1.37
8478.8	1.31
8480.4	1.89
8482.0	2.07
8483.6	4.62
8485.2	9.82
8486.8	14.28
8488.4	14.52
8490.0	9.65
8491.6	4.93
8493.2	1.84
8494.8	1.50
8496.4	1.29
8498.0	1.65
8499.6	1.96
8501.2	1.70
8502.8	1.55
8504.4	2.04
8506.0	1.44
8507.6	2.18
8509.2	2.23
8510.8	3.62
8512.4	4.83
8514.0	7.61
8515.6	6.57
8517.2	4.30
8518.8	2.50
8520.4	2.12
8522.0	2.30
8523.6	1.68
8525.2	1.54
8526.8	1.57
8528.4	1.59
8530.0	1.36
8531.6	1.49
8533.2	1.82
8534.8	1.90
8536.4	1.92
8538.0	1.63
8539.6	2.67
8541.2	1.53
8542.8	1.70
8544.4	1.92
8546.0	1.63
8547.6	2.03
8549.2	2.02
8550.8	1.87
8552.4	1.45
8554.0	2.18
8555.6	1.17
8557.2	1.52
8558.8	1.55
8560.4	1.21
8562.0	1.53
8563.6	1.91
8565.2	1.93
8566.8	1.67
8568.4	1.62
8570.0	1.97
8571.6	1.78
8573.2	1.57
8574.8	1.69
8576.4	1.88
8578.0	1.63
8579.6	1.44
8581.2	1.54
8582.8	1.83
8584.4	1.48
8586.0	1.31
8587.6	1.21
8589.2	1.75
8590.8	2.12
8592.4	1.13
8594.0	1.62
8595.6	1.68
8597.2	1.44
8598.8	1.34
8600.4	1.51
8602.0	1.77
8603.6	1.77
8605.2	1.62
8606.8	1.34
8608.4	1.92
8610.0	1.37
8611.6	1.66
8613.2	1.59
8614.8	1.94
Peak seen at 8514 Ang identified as [N II]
